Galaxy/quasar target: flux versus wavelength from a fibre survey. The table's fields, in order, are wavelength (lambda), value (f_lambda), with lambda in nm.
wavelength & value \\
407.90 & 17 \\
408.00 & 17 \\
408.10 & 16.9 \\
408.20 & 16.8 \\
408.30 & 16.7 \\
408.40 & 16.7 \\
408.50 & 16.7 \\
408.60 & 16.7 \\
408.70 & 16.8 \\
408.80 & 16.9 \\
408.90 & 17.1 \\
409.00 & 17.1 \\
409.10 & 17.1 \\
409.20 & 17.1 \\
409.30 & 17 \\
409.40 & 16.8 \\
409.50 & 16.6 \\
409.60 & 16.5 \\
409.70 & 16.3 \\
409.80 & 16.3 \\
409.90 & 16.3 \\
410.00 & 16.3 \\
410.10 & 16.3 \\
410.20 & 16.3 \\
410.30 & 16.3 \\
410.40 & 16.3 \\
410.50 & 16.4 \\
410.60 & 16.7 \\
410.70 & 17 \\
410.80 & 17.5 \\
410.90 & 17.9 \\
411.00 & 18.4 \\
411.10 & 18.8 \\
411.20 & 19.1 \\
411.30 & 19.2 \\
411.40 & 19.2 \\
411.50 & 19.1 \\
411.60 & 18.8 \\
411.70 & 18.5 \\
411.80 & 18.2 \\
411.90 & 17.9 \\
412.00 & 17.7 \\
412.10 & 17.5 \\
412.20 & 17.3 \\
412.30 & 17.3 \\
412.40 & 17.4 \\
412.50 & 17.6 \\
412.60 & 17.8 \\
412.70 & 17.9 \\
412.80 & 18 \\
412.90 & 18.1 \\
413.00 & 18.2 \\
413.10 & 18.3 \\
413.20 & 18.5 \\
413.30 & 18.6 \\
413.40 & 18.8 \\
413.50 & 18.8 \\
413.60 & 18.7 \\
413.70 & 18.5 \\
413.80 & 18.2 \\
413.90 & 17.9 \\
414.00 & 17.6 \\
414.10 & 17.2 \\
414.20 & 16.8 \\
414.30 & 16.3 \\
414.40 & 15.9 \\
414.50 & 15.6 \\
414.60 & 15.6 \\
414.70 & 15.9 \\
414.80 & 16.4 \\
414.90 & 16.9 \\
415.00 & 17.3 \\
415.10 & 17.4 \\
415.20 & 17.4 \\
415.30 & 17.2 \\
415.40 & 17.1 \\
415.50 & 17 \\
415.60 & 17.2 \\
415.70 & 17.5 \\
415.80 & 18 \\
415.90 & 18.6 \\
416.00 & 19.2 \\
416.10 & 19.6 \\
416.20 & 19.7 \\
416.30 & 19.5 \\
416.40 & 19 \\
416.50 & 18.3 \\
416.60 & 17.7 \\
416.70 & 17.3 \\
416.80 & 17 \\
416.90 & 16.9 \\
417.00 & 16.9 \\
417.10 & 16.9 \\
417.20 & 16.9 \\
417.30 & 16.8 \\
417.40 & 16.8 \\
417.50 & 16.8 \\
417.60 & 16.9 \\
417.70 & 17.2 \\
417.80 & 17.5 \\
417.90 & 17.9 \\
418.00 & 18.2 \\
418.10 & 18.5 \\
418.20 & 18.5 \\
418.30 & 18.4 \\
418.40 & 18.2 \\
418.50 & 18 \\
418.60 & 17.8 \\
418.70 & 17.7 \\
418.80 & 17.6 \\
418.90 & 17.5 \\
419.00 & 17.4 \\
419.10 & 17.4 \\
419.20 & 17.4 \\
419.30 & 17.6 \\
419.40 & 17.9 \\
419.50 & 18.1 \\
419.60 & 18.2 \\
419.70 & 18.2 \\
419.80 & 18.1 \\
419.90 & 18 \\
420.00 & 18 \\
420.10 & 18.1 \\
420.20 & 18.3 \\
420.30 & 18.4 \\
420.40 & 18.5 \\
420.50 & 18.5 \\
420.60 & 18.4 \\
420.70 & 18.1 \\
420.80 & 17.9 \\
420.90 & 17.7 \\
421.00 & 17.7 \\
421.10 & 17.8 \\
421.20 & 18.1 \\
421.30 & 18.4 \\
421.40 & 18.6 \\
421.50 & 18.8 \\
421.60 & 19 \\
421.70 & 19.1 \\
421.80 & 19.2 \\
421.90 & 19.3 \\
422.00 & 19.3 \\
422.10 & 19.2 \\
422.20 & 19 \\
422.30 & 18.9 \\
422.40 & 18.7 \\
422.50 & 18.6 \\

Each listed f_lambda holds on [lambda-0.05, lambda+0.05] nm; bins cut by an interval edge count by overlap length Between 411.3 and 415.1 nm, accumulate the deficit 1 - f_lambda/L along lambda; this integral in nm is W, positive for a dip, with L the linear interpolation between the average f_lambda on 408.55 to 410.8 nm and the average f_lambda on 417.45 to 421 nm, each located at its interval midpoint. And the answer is -0.13 nm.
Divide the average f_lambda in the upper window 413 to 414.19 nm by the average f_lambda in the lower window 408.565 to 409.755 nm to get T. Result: 1.1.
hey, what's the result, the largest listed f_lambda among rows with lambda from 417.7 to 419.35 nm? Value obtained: 18.5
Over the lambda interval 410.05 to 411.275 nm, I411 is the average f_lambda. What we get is 17.3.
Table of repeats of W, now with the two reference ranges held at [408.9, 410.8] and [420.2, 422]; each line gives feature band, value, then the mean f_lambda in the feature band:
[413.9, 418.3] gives 0.05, 17.4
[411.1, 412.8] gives -0.12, 18.2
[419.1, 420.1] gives 0.02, 17.9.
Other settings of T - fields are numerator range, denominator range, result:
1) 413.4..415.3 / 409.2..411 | 1.03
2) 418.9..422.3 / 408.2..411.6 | 1.07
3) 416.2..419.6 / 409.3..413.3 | 1.01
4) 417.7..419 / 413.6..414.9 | 1.06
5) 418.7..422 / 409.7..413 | 1.03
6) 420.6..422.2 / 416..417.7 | 1.05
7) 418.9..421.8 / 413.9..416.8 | 1.04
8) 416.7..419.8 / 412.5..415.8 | 1.01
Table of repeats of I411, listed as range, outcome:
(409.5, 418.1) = 17.6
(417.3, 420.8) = 17.9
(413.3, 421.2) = 17.7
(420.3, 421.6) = 18.2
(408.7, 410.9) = 16.7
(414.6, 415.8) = 17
